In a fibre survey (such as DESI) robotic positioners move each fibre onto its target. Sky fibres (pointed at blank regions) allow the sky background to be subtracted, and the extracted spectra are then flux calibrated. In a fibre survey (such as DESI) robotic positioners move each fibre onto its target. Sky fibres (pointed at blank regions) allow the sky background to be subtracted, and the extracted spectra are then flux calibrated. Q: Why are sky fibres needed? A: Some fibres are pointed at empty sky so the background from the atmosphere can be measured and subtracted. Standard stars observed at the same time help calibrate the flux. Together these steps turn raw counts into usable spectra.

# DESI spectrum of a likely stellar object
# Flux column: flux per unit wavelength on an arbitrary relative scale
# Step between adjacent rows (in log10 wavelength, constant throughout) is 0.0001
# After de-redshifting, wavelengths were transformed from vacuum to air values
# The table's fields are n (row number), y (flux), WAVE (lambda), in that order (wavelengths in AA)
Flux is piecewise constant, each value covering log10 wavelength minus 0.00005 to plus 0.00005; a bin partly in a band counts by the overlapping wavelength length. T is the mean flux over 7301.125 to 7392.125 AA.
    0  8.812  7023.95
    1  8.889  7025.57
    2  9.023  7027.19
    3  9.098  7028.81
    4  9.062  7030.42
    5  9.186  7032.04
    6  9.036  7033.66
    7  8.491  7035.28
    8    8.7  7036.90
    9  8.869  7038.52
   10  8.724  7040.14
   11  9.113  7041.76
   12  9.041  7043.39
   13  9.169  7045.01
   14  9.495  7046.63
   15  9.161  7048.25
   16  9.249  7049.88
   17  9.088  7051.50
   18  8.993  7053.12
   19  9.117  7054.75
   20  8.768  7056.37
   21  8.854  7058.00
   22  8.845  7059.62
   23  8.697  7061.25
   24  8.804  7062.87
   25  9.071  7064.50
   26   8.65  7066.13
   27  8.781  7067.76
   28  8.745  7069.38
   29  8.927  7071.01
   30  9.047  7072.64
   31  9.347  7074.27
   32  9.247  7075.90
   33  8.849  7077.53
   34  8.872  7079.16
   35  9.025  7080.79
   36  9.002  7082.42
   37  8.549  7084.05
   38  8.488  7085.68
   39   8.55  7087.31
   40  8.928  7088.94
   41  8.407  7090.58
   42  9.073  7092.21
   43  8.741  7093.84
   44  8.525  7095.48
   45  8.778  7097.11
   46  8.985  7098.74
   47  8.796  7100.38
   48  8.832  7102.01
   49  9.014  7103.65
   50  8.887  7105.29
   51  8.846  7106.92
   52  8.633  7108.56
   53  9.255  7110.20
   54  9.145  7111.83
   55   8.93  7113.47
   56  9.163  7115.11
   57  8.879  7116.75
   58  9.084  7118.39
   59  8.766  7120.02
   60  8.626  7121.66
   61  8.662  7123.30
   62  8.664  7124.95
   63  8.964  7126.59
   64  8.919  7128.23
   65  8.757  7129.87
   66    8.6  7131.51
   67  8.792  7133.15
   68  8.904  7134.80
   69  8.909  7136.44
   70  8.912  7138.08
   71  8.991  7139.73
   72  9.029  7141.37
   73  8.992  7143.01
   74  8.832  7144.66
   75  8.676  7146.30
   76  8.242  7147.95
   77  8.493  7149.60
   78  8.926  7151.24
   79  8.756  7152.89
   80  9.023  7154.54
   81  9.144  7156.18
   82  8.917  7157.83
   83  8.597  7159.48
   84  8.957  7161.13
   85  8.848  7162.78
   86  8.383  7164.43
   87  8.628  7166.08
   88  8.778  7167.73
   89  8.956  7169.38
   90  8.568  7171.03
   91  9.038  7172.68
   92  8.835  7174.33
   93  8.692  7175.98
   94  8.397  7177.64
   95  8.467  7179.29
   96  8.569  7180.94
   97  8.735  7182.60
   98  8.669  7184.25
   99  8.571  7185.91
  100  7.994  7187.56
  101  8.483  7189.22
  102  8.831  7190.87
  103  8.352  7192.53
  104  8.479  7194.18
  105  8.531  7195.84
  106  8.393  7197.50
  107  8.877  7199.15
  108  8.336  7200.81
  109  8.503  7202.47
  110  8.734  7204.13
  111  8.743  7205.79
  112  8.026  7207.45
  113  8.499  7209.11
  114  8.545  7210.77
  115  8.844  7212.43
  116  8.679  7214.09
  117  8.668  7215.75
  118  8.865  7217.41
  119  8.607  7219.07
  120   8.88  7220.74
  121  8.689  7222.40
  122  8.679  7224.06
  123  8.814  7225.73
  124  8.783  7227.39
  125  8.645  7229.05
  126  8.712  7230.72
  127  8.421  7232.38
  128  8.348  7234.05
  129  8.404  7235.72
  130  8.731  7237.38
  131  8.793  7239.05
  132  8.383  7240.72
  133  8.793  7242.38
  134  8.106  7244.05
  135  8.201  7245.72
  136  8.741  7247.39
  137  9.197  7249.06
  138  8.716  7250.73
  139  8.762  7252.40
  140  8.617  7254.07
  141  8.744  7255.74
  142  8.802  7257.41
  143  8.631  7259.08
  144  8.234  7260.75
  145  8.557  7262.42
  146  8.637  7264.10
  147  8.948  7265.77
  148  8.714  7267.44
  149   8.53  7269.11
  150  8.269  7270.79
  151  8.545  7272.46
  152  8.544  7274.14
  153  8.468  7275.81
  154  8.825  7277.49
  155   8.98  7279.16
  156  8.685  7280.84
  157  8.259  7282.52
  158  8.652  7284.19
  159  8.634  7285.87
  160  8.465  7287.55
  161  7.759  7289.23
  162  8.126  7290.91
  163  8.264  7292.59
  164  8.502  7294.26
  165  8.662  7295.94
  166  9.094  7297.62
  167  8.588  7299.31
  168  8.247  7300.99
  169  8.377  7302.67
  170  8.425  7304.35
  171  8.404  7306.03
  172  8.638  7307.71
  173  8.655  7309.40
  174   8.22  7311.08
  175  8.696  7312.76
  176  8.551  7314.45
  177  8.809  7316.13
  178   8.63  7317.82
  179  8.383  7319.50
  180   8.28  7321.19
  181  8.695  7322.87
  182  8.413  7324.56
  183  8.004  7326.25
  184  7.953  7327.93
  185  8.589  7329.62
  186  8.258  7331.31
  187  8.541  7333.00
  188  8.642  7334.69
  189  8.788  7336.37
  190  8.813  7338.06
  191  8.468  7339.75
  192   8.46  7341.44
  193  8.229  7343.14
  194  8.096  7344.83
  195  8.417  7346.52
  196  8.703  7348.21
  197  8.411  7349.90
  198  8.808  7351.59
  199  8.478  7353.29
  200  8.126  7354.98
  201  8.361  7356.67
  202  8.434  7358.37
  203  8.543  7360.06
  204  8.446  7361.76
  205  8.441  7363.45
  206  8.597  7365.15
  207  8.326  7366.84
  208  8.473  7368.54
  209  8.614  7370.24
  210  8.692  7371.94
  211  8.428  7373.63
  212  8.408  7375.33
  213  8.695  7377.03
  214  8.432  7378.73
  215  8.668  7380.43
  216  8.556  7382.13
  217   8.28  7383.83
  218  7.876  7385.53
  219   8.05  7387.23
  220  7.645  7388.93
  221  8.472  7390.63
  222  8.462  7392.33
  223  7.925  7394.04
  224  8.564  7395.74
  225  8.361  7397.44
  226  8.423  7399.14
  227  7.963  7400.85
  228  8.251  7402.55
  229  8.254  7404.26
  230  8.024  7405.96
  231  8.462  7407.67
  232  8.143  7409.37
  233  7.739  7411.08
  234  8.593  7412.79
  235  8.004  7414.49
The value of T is 8.44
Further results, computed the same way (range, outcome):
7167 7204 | 8.6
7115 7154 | 8.81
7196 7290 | 8.6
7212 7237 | 8.67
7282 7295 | 8.34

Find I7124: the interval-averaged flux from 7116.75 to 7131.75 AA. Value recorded 8.8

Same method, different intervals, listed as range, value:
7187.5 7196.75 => 8.48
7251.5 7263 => 8.63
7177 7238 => 8.58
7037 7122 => 8.91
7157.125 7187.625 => 8.68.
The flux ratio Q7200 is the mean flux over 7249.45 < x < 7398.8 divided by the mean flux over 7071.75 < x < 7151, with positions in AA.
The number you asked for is 0.96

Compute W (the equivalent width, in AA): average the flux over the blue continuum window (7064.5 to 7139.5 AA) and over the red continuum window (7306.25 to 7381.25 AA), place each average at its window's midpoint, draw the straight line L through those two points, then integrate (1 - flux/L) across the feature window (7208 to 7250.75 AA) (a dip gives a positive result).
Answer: 0.1 AA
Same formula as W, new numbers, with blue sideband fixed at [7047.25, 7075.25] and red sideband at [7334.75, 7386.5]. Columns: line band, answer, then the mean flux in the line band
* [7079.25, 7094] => 0.3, 8.76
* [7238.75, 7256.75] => 0.0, 8.64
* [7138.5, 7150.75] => 0.1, 8.76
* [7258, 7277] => 0.1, 8.56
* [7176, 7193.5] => 0.5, 8.51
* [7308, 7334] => 0.3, 8.45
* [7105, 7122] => -0.1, 8.94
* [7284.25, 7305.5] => 0.3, 8.44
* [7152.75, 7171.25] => 0.0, 8.81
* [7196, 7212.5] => 0.4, 8.53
